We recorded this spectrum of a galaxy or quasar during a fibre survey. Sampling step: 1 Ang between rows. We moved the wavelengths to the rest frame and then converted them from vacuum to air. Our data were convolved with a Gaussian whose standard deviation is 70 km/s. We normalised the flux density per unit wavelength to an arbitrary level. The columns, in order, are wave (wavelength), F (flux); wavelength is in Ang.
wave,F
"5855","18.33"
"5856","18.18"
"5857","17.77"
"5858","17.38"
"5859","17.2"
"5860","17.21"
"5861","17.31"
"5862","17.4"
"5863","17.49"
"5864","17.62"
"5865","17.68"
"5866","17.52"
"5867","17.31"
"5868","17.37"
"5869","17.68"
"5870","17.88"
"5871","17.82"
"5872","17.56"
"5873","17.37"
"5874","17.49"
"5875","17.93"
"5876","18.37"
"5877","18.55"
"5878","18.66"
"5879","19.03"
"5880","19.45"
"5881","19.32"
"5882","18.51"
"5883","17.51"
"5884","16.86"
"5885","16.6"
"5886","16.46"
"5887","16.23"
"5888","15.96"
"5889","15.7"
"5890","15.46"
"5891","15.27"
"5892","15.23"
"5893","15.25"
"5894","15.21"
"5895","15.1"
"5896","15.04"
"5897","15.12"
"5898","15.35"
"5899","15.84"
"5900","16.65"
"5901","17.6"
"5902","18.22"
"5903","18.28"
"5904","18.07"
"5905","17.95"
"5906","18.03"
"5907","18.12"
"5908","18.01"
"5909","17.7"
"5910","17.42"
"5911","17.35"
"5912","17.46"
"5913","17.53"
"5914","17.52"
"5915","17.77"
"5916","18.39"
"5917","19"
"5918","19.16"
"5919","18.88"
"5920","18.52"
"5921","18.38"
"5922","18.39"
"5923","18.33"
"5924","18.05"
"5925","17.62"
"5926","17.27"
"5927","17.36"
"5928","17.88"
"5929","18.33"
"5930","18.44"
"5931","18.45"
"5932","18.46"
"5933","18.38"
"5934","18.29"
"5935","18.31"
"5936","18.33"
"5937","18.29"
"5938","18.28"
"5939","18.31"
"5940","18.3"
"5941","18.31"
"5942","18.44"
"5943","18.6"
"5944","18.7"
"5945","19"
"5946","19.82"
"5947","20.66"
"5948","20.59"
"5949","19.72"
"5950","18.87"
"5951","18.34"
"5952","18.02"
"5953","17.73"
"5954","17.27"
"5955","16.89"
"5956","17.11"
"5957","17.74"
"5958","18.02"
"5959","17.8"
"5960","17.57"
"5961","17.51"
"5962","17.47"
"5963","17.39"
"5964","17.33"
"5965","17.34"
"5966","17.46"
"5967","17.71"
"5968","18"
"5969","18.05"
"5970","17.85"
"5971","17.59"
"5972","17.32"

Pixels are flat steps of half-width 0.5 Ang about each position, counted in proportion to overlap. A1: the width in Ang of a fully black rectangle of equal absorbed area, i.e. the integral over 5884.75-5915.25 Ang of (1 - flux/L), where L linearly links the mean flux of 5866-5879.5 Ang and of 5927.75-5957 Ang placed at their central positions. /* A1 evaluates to 2.4 Ang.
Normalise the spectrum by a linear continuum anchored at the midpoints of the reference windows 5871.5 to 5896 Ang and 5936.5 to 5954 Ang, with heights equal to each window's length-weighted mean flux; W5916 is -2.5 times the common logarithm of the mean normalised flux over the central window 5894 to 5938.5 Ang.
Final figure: 0.01 mag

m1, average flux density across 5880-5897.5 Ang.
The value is 16.3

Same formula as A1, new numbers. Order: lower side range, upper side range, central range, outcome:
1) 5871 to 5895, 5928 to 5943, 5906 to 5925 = -0.2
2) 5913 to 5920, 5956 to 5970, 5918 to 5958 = -0.8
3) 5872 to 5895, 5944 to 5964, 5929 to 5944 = -0.3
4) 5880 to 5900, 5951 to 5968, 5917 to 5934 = -1.4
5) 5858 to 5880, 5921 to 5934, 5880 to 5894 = 1.0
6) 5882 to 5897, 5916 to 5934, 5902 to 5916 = -0.5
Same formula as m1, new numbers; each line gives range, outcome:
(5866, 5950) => 17.8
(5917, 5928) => 18.2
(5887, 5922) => 17.1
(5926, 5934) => 18.1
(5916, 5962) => 18.3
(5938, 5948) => 19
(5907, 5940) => 18.1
